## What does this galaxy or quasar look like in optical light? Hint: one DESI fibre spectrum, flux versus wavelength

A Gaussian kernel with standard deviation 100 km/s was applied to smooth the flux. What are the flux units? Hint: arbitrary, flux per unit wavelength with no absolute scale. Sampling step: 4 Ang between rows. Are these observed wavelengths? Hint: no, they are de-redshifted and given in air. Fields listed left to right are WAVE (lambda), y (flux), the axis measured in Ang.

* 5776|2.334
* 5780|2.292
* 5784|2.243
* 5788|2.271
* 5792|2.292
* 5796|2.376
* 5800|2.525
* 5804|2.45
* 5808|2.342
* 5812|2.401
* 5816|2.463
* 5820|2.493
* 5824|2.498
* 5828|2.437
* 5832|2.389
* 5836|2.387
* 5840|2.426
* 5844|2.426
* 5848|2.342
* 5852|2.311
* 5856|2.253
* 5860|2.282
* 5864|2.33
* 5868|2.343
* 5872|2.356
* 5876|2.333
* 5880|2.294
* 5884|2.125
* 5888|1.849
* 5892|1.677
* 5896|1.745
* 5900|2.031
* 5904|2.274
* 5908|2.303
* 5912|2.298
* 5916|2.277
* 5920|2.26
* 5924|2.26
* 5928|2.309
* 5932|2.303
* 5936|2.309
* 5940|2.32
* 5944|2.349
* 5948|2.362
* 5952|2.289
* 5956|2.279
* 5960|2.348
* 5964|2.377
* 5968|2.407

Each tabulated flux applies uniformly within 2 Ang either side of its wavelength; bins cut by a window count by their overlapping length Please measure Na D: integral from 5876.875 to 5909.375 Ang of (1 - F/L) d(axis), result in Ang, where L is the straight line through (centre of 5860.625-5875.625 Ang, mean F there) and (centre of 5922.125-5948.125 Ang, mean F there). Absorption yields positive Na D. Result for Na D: 4.0 Ang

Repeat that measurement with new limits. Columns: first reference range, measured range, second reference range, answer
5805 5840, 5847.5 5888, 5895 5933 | 0.9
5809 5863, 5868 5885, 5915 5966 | 0.5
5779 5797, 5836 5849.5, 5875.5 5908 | -1.5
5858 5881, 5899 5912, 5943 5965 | 0.5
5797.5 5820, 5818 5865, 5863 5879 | 0.1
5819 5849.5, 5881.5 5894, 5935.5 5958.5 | 2.5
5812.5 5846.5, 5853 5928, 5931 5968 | 6.1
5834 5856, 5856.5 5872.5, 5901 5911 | 0.1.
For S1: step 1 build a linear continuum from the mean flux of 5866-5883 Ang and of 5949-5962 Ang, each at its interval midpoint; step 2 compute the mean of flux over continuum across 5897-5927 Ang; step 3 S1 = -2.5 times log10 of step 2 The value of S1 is 0.04 mag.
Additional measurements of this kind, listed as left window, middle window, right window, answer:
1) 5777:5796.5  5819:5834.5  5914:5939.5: -0.07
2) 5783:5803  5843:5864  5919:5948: 0.01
